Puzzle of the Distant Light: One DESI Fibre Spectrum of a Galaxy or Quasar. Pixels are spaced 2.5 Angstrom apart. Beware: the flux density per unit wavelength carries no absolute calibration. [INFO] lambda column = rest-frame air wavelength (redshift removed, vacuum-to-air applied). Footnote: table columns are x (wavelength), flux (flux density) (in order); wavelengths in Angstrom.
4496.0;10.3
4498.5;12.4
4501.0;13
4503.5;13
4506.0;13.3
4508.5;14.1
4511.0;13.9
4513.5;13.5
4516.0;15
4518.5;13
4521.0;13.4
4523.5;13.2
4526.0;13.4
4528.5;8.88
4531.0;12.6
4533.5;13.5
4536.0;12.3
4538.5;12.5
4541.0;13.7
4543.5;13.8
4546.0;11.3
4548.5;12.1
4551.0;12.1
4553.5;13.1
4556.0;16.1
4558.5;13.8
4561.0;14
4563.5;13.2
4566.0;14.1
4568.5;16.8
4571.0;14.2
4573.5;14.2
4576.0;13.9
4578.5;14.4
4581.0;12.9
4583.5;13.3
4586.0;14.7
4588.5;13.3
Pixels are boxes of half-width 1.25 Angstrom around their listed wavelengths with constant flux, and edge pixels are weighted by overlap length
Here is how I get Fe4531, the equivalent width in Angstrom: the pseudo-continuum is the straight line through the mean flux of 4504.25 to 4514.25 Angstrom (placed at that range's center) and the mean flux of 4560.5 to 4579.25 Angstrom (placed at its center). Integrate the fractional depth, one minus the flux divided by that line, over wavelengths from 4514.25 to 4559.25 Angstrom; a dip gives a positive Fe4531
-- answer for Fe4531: 3.22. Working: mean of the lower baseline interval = 13.7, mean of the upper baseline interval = 14.4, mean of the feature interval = 13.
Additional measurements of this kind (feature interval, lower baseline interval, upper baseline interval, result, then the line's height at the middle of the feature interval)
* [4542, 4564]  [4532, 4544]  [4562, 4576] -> 0.8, 13.8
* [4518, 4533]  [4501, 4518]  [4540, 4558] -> 1.2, 13.5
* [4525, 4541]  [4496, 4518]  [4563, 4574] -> 1.8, 13.9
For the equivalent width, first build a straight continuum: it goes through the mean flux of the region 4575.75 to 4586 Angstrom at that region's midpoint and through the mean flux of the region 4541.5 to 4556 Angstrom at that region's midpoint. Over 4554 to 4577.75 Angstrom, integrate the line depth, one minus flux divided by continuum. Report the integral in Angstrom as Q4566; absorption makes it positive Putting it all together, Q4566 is -2.0 Angstrom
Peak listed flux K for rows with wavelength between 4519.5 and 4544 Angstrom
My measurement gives 13.8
